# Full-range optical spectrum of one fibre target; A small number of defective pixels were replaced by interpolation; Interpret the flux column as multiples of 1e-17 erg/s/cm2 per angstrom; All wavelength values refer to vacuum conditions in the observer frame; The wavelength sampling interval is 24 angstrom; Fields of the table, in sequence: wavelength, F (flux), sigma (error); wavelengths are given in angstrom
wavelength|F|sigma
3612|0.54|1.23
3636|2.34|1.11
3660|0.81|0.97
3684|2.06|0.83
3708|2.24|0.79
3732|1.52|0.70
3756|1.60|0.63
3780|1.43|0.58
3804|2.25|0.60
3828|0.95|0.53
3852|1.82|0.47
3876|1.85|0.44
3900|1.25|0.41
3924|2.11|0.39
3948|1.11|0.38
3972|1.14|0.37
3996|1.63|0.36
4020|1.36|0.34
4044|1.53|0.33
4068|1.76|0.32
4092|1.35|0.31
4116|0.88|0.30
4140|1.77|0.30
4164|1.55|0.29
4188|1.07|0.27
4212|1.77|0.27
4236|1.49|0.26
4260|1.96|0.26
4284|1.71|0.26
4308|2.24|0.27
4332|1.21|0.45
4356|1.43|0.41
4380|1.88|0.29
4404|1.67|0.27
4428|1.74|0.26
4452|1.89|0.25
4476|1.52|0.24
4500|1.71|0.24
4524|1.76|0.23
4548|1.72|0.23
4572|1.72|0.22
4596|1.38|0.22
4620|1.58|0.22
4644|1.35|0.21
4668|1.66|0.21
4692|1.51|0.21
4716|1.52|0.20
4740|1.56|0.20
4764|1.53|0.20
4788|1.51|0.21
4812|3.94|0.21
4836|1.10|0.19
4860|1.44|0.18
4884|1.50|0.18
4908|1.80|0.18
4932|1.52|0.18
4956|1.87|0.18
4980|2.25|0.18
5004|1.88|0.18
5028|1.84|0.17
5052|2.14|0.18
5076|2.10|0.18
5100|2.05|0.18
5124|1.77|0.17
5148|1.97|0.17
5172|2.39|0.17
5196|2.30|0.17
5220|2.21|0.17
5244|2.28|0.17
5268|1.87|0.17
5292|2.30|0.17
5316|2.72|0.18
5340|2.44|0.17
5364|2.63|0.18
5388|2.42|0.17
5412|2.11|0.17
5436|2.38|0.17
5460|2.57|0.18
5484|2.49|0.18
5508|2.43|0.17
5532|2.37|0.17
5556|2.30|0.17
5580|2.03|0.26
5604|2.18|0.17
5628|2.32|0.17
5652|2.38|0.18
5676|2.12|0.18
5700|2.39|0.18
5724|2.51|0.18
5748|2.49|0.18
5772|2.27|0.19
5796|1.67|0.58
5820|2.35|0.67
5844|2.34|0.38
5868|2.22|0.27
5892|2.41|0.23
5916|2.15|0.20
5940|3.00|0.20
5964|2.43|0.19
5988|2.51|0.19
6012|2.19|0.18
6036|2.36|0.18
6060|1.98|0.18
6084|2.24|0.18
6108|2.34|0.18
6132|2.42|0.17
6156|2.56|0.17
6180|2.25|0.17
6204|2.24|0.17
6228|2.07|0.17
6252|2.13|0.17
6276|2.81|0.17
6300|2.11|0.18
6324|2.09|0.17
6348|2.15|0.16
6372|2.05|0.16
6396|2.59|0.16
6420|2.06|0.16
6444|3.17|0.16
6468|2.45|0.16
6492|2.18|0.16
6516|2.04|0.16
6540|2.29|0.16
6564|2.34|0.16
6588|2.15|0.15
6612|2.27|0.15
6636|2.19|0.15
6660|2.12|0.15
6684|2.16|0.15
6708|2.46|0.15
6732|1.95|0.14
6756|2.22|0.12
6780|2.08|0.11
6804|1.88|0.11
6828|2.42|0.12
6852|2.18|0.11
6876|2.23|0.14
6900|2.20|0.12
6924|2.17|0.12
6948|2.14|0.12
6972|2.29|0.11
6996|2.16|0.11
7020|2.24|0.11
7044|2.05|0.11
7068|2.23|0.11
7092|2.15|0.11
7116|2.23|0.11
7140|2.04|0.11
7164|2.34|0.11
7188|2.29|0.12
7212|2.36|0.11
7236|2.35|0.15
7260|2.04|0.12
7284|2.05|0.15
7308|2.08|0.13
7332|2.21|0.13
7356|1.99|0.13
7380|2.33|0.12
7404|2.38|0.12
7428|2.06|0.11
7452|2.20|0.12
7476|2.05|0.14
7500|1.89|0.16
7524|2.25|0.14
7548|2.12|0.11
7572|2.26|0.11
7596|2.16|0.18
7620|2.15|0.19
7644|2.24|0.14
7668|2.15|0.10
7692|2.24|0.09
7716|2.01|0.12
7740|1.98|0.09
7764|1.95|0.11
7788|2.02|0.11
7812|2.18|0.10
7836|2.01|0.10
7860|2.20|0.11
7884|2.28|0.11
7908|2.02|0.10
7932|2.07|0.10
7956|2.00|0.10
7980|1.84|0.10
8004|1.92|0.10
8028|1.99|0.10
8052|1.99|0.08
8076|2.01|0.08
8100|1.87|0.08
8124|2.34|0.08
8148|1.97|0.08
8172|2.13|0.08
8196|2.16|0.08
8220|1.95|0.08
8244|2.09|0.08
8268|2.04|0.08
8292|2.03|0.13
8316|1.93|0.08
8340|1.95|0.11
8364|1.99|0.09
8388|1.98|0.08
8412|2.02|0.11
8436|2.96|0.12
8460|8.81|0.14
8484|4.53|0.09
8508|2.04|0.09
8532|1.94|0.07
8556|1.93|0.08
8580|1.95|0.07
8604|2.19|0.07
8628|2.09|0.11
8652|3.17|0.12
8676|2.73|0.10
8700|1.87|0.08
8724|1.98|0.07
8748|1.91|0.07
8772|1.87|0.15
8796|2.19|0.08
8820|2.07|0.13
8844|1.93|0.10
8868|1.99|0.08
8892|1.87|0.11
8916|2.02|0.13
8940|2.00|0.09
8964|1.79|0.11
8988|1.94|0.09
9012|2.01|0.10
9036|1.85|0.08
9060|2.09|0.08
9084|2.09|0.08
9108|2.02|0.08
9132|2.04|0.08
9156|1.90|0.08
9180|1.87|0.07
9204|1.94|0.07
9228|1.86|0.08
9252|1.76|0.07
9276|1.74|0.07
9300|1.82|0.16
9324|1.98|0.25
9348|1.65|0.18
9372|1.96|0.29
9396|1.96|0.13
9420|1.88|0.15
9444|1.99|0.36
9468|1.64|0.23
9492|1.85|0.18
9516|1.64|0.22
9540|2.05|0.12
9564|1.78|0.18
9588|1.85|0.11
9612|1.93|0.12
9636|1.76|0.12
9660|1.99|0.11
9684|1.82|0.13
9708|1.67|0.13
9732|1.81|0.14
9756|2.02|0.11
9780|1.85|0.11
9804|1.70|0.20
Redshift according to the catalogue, 0.29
